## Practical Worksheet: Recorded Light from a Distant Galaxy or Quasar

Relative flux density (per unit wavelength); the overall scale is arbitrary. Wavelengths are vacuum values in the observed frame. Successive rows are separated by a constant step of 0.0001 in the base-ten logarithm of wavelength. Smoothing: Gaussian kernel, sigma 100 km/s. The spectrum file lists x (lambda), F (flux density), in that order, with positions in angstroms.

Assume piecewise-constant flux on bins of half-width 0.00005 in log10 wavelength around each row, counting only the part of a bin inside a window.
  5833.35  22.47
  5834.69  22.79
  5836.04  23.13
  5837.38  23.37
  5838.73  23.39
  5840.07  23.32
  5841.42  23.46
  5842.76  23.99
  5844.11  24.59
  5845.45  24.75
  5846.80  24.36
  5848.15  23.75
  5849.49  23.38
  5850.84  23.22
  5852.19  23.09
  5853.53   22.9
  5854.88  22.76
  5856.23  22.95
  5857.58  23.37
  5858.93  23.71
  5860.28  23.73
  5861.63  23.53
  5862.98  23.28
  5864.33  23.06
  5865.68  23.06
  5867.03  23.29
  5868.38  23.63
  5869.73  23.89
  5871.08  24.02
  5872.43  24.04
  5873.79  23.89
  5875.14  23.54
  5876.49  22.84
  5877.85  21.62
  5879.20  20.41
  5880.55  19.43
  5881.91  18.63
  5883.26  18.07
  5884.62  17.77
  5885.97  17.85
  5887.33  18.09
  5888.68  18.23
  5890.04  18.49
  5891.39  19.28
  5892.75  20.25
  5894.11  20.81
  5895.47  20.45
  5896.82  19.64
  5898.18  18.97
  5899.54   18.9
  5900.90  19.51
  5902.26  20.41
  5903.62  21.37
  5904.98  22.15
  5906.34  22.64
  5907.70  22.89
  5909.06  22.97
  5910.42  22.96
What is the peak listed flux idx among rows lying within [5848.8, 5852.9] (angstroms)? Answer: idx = 23.38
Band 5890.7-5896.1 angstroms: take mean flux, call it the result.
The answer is 20.2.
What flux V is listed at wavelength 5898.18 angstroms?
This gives 18.97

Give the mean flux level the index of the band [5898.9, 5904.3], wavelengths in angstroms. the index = 20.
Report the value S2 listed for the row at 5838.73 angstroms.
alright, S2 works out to 23.39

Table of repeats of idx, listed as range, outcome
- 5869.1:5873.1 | 24.04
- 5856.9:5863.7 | 23.73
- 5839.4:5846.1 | 24.75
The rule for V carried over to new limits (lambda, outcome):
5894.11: 20.81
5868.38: 23.63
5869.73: 23.89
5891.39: 19.28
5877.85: 21.62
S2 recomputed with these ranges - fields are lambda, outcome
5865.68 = 23.06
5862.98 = 23.28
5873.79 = 23.89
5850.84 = 23.22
